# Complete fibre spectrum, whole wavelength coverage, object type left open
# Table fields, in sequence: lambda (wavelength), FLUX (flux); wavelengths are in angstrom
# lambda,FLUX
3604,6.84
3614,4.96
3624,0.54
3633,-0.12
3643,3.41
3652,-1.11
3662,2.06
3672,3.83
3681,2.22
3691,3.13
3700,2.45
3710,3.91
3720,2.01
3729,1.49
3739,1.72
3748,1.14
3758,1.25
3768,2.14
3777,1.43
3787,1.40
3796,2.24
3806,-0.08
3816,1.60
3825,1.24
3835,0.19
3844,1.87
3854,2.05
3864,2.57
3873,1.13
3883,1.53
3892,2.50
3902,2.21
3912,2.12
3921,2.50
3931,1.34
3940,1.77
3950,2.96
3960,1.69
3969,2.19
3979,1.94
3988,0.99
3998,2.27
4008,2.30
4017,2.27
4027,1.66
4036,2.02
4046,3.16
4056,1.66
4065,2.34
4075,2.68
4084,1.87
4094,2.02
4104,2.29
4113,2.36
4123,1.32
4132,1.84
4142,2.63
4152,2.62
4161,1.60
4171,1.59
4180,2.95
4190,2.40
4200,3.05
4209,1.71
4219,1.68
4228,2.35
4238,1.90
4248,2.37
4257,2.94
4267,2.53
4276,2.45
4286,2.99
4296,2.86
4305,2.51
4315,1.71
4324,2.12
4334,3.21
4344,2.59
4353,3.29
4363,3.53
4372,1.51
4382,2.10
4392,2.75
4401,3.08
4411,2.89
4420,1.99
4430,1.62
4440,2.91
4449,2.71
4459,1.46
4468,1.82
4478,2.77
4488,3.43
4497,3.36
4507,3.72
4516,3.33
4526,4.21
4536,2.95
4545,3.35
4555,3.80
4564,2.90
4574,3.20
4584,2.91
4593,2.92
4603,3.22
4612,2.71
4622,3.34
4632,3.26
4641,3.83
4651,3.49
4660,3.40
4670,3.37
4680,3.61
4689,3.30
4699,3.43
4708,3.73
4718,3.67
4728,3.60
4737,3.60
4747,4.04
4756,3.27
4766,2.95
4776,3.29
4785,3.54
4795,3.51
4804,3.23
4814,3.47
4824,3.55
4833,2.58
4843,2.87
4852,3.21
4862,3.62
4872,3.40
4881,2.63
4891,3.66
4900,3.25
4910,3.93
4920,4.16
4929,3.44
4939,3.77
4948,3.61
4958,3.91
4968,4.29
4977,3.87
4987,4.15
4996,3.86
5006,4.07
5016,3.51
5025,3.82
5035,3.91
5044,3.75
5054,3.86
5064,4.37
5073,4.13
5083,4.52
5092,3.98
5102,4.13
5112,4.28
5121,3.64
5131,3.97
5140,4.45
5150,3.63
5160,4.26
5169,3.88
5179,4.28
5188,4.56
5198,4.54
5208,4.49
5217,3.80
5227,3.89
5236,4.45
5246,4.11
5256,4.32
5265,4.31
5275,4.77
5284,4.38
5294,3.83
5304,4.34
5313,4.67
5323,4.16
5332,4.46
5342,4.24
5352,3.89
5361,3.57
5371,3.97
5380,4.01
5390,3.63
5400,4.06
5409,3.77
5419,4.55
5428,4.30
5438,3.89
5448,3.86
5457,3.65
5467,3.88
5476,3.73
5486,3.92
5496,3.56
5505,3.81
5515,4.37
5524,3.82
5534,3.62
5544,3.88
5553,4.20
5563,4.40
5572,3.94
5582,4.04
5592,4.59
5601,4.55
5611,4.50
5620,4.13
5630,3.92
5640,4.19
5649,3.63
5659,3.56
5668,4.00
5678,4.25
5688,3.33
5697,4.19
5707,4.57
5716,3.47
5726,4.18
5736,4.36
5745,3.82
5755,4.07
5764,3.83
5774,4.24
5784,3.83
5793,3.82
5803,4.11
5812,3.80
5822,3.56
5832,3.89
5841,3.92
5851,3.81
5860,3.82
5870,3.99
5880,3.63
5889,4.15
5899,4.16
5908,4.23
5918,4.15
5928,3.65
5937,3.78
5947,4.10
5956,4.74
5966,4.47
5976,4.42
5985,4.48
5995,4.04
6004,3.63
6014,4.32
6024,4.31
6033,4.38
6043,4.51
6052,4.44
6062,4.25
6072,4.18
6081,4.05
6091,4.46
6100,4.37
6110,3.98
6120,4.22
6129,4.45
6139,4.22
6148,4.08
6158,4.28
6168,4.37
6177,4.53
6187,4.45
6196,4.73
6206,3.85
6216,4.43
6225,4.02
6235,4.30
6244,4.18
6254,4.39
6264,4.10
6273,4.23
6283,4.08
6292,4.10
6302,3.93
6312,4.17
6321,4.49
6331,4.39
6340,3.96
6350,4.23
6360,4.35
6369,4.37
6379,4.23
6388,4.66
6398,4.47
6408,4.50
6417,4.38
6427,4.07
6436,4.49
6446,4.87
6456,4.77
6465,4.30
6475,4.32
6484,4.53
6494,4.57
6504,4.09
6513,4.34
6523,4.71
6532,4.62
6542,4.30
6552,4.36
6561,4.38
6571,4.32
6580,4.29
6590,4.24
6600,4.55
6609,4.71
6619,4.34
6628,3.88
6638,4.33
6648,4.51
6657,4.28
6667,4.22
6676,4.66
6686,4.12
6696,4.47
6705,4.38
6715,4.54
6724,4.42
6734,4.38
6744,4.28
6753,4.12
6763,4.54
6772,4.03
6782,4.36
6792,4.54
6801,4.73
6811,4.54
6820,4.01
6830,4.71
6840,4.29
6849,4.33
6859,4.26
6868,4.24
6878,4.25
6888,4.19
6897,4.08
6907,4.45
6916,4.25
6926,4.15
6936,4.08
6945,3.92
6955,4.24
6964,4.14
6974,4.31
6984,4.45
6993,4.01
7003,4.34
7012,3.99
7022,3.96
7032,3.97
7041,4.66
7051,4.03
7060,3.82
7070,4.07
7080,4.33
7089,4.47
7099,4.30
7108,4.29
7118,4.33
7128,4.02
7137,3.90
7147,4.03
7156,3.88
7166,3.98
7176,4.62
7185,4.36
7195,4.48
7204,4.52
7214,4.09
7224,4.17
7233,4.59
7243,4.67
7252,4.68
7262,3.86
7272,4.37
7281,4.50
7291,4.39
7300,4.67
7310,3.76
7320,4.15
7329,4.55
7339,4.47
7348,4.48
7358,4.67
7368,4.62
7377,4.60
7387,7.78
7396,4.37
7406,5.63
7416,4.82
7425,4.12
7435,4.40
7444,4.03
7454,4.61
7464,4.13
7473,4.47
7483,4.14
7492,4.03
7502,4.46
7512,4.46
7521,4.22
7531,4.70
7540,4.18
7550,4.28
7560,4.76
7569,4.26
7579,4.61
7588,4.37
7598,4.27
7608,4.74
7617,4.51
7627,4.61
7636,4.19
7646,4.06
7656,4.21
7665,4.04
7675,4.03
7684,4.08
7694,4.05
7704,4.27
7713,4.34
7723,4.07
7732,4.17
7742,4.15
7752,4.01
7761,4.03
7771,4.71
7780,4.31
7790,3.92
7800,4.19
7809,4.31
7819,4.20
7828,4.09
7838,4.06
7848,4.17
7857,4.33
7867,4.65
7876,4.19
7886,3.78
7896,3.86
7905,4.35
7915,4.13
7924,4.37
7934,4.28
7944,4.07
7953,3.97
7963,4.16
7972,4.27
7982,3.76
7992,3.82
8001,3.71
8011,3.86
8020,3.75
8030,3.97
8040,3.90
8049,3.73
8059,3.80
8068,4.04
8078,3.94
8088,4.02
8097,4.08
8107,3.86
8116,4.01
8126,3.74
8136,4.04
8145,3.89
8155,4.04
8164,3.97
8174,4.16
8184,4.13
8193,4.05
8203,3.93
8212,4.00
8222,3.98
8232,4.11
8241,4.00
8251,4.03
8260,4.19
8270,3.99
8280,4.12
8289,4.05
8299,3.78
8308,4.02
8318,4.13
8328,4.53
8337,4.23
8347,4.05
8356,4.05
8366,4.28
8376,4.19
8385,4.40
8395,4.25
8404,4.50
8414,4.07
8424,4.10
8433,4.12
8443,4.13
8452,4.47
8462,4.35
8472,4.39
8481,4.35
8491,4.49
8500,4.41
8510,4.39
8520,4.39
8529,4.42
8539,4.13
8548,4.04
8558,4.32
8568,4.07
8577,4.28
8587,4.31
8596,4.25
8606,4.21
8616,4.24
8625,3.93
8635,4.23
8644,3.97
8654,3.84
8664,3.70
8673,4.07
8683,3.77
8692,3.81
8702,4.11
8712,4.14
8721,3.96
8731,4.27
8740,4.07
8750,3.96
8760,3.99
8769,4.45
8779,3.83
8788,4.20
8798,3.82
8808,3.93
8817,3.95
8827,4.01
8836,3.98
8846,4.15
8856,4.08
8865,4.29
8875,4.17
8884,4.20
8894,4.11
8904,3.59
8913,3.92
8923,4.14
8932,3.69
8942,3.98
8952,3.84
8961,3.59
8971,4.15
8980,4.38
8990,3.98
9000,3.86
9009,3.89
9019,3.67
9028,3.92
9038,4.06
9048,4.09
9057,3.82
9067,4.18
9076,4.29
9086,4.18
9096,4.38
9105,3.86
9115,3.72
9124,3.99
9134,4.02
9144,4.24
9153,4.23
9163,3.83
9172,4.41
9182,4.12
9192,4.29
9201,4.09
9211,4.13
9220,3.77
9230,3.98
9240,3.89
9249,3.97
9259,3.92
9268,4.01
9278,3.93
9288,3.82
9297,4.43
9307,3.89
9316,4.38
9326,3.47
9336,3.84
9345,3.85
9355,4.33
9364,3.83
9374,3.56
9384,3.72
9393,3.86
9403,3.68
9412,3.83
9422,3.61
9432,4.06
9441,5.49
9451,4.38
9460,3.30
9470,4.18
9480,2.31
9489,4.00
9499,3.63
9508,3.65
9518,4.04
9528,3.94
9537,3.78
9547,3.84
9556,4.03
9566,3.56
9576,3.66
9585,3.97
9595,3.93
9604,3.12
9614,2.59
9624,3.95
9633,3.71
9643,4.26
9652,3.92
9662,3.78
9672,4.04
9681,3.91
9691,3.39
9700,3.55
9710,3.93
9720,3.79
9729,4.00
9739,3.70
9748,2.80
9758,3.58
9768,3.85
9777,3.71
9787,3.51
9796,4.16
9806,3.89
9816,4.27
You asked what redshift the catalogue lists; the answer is 0.12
